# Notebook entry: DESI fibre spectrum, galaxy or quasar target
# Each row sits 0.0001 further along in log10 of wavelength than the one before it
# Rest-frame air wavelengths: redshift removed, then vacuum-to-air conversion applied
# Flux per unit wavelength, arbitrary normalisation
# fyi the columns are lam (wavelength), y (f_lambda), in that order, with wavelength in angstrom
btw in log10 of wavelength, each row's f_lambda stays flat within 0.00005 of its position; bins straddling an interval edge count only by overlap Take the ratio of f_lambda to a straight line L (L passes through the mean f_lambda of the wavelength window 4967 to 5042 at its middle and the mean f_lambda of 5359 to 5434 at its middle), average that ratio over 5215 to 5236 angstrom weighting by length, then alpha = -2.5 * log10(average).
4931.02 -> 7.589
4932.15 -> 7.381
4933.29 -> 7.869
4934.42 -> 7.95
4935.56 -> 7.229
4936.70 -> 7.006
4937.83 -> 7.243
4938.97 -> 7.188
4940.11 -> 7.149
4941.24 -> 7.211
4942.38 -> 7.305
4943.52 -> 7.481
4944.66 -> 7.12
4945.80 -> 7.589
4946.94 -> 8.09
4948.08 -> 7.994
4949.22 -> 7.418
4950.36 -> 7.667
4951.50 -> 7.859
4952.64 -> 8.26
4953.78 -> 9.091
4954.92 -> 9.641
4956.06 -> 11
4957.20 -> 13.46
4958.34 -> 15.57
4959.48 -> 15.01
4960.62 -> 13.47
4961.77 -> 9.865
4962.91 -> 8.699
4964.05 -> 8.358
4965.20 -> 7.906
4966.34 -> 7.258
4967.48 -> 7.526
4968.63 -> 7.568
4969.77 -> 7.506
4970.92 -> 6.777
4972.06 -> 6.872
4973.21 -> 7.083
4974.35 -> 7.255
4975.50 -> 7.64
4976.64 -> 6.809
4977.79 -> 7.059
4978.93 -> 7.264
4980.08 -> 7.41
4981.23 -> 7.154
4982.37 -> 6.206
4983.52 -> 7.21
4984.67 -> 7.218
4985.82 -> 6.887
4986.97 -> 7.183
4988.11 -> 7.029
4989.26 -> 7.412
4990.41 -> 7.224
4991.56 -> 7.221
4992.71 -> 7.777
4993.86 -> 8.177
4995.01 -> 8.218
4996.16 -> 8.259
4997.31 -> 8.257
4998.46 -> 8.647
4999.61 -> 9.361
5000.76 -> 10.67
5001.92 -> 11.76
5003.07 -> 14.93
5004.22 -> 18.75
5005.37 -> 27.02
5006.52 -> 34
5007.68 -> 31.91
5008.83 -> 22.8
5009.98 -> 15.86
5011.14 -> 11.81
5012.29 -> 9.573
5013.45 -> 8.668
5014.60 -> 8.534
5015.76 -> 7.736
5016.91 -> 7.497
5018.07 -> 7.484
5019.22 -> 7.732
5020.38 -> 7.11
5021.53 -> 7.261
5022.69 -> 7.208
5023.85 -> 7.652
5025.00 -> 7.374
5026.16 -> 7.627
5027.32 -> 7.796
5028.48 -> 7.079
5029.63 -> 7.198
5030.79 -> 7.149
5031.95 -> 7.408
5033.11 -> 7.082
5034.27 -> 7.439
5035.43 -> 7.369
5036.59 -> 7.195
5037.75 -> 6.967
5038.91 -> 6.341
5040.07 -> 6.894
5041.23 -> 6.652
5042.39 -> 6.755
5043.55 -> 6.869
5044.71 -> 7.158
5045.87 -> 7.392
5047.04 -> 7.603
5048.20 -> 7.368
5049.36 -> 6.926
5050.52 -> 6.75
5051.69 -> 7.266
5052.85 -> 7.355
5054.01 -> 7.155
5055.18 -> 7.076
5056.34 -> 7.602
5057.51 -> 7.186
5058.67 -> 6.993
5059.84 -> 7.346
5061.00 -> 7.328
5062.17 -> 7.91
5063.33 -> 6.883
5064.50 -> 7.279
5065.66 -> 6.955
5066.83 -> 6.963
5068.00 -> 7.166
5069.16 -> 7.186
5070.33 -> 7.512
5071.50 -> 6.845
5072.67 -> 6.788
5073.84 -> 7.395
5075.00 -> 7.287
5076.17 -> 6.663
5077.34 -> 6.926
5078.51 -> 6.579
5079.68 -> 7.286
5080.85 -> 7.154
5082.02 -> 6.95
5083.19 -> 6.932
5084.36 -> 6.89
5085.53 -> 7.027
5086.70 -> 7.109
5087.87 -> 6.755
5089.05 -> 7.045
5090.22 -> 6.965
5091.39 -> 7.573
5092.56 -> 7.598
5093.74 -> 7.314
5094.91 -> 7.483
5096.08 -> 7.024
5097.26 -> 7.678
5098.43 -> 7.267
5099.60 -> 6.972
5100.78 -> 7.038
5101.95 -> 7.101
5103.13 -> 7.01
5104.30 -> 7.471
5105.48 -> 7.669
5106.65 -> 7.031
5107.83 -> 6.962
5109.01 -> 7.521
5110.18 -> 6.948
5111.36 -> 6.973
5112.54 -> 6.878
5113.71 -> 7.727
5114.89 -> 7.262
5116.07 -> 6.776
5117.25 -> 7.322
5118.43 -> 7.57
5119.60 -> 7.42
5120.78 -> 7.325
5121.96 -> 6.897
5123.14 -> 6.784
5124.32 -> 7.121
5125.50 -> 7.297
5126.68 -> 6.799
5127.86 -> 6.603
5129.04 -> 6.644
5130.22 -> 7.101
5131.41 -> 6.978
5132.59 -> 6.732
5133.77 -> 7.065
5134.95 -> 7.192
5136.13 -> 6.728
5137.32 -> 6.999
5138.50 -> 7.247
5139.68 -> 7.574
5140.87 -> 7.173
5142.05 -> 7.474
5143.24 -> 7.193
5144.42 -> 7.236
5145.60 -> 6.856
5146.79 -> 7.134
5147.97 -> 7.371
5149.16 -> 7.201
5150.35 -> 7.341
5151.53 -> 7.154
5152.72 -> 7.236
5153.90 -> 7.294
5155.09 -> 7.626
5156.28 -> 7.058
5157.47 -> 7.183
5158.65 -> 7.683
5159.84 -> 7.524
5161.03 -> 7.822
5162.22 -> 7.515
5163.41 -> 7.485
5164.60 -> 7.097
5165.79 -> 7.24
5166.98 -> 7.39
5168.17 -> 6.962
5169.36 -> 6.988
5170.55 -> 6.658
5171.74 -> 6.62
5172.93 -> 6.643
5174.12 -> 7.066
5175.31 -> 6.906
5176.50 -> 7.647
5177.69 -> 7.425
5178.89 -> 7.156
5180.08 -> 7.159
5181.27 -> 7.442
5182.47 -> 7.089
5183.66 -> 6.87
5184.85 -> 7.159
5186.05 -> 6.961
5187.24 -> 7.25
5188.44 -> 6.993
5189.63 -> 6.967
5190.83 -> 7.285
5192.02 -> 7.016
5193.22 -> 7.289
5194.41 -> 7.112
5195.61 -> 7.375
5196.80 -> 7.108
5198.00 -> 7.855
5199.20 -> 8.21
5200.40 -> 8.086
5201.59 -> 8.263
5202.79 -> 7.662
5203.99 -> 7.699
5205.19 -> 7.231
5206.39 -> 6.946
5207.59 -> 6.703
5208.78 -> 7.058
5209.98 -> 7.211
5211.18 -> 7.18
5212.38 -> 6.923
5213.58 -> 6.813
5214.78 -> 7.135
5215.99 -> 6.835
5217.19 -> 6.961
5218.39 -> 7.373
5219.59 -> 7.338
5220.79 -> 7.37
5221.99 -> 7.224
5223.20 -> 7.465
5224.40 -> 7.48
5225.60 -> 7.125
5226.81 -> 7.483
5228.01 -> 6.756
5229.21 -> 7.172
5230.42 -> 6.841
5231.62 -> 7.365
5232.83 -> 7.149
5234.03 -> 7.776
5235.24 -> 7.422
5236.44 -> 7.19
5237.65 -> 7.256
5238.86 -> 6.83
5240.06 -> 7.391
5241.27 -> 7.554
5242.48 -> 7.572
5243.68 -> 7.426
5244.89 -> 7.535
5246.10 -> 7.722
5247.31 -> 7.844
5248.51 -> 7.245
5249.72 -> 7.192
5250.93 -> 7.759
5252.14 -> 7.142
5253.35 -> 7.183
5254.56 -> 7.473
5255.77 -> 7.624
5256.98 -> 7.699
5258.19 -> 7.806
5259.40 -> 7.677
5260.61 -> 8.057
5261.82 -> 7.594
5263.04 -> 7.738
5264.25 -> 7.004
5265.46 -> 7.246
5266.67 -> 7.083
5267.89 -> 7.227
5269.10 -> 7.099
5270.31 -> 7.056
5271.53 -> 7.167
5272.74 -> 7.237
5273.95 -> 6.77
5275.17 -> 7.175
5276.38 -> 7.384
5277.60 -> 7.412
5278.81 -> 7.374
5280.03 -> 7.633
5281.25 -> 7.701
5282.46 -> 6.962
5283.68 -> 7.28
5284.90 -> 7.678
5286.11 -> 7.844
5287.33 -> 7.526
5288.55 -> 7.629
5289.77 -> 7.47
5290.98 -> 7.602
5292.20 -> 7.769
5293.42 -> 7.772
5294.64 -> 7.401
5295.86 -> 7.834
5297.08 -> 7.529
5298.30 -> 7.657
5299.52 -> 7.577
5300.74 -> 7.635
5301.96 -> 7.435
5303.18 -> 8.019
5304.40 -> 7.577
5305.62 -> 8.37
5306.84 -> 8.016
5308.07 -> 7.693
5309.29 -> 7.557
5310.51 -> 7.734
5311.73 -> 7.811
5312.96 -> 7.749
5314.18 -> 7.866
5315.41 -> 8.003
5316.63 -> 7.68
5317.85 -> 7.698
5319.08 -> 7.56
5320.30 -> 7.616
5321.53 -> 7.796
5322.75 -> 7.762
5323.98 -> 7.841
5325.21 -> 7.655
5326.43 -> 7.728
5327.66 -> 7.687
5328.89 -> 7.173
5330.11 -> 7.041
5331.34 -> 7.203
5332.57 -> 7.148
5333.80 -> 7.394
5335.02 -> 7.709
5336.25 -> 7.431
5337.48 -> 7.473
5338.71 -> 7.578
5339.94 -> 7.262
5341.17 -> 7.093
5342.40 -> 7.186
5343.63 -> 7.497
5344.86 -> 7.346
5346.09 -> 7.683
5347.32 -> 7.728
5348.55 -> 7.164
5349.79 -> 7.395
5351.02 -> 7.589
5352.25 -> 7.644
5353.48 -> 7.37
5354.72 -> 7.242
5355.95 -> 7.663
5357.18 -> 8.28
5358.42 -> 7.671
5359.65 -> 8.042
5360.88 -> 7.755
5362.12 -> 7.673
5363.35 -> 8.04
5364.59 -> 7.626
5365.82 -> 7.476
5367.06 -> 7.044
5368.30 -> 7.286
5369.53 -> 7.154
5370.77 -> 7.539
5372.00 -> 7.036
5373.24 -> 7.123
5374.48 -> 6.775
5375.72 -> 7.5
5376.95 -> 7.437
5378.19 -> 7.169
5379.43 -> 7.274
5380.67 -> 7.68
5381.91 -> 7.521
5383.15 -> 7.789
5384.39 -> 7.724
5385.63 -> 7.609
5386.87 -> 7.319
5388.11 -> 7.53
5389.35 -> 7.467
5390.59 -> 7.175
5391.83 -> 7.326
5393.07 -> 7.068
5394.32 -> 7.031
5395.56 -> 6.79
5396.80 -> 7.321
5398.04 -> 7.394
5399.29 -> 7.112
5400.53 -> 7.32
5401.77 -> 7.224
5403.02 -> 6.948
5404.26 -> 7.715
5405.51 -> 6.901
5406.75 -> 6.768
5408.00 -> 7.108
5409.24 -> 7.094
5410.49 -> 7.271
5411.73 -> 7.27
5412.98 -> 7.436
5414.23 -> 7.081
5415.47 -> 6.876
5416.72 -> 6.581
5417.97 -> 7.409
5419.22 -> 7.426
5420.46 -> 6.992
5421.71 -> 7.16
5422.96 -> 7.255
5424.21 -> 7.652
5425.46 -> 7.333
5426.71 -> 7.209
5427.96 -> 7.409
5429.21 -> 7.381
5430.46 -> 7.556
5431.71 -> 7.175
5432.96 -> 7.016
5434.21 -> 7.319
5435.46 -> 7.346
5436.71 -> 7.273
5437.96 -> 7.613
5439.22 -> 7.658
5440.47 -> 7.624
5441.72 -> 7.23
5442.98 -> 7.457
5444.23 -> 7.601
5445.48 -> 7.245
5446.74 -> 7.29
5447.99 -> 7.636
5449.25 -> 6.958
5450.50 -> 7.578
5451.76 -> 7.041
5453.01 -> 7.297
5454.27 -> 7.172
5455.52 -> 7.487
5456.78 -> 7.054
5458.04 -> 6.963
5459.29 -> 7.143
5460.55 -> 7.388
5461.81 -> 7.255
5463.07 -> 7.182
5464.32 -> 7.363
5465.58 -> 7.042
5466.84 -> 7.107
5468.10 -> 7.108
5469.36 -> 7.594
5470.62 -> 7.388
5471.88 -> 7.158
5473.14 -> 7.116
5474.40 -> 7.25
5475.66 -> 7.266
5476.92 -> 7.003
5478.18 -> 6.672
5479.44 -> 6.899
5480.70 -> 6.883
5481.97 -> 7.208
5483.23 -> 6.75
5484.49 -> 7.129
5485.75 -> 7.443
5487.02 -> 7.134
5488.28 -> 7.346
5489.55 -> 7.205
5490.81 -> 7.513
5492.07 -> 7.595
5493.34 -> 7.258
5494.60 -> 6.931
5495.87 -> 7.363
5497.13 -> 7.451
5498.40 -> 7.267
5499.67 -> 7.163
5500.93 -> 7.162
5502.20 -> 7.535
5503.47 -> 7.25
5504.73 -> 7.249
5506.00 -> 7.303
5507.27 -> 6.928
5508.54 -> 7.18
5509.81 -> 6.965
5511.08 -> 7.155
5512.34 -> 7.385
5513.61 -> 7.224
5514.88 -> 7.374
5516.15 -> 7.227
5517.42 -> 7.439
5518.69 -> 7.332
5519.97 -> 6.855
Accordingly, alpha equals 0.14 mag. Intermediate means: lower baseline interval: 9.38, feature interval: 7.24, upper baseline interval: 7.31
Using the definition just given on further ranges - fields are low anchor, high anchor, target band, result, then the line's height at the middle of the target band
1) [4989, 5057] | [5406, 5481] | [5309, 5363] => 0.04 mag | 7.84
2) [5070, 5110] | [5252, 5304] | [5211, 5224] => 0.03 mag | 7.37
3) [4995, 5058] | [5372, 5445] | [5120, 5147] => 0.27 mag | 9.07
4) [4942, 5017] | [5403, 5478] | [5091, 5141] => 0.28 mag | 9.25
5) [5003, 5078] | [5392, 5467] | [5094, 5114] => 0.21 mag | 8.77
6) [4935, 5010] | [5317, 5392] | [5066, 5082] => 0.29 mag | 9.23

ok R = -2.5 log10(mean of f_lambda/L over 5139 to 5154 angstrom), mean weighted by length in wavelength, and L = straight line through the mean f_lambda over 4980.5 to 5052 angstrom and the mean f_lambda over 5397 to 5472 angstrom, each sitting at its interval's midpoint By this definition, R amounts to 0.21 mag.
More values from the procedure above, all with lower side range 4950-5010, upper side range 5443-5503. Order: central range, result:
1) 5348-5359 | 0.06 mag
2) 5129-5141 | 0.32 mag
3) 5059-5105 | 0.34 mag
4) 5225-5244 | 0.21 mag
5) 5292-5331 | 0.08 mag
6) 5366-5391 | 0.07 mag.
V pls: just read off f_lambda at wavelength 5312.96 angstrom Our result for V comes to 7.749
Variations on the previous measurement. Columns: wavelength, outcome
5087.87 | 6.755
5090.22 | 6.965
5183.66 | 6.87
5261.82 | 7.594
